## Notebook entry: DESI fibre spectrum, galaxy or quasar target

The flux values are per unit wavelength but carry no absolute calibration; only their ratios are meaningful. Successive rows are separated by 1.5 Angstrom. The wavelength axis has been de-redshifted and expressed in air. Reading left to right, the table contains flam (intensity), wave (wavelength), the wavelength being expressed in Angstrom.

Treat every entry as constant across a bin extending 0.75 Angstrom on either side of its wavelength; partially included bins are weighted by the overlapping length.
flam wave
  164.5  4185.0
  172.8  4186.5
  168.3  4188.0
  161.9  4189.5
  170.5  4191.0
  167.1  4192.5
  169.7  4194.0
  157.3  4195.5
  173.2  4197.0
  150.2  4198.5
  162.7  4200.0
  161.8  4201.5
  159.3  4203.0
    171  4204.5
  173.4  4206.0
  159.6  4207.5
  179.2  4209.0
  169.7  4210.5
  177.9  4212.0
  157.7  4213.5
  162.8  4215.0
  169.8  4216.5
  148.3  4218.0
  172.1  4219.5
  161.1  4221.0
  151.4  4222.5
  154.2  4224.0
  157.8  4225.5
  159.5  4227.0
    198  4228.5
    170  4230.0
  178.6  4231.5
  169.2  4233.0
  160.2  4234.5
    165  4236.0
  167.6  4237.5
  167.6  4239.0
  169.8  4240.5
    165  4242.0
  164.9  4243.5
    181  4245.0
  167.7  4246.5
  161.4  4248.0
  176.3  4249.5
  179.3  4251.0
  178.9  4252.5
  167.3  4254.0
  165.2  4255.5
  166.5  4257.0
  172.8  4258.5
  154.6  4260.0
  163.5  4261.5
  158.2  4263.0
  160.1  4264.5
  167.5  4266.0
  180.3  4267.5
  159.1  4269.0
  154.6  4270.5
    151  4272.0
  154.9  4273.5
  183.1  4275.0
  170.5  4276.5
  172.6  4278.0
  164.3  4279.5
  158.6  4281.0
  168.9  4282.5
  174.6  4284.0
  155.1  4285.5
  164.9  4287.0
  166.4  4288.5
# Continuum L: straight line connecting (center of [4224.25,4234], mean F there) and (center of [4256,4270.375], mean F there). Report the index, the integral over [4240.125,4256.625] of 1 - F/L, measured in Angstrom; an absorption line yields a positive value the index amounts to -0.3 Angstrom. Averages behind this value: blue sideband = 171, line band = 171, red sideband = 164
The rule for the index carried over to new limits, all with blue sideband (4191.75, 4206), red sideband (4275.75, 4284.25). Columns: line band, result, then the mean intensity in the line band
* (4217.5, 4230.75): 0.11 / 164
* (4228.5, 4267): -0.52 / 169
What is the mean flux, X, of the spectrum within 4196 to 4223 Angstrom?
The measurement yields 165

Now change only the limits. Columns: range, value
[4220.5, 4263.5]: 167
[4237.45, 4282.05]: 167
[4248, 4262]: 169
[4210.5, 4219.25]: 164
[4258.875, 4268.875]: 164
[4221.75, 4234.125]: 167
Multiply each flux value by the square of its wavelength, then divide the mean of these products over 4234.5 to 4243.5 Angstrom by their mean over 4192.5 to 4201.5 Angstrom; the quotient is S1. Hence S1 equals 1.04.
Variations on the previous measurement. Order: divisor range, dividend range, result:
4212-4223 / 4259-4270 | 1.03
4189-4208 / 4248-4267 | 1.05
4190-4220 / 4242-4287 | 1.03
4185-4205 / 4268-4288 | 1.04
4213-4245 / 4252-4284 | 1.02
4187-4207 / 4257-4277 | 1.03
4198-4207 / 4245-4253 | 1.08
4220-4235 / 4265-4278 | 1.02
